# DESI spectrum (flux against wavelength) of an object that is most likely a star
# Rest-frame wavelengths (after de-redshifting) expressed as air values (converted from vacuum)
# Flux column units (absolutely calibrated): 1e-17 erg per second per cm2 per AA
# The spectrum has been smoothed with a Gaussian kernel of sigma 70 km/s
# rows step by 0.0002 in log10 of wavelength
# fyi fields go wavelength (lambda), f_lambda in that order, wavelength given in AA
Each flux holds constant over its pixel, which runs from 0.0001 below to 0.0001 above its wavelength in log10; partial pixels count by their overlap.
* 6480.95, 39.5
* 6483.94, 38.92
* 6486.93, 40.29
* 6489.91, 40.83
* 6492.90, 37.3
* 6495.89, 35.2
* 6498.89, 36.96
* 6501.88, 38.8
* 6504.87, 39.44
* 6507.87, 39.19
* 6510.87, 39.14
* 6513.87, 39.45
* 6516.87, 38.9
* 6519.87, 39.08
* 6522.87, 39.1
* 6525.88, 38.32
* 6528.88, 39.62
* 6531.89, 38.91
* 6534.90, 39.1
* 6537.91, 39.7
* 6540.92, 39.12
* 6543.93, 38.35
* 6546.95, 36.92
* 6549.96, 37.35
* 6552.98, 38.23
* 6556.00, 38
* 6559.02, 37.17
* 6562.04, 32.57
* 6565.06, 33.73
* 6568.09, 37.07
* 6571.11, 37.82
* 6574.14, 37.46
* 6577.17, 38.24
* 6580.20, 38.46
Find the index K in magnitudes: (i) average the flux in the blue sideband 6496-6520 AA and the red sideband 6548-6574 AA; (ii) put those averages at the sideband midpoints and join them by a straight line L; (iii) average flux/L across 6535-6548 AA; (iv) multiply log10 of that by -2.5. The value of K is -0.038 mag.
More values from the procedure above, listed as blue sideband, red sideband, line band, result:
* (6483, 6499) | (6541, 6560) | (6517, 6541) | -0.03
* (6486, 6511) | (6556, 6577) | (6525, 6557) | -0.04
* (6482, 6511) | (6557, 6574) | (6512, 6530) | -0.04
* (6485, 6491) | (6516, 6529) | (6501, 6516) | 0.01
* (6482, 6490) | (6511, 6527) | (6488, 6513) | 0.03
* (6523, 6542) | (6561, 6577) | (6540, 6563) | 0.01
